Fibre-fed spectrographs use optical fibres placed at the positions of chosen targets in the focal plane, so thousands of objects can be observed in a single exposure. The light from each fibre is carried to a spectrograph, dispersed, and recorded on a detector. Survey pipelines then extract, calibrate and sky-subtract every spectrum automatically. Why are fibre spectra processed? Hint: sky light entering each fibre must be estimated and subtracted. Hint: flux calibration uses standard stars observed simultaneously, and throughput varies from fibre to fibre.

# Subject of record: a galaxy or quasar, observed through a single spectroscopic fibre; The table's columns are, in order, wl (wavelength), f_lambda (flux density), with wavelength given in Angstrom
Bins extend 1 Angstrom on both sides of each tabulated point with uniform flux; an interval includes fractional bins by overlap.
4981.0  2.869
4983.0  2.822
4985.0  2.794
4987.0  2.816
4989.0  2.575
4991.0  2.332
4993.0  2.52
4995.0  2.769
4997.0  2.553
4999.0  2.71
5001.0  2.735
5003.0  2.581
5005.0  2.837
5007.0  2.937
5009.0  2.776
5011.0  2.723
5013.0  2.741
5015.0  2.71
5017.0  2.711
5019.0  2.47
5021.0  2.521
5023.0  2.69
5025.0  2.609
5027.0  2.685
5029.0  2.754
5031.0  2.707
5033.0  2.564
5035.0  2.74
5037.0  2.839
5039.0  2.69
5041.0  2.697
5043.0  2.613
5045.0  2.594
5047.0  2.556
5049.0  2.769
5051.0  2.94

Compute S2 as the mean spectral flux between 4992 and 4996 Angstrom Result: 2.64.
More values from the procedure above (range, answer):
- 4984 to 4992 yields 2.63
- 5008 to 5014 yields 2.75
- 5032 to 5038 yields 2.71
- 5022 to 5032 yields 2.69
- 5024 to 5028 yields 2.65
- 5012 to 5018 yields 2.72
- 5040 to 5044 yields 2.66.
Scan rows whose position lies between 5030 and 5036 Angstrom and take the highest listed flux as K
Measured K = 2.74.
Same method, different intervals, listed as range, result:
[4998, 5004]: 2.735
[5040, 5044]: 2.697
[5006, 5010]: 2.937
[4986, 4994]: 2.816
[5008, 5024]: 2.776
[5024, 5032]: 2.754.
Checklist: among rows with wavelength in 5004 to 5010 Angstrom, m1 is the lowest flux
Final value 2.776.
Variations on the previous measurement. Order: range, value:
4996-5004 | 2.553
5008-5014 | 2.723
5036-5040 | 2.69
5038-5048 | 2.556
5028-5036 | 2.564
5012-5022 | 2.47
